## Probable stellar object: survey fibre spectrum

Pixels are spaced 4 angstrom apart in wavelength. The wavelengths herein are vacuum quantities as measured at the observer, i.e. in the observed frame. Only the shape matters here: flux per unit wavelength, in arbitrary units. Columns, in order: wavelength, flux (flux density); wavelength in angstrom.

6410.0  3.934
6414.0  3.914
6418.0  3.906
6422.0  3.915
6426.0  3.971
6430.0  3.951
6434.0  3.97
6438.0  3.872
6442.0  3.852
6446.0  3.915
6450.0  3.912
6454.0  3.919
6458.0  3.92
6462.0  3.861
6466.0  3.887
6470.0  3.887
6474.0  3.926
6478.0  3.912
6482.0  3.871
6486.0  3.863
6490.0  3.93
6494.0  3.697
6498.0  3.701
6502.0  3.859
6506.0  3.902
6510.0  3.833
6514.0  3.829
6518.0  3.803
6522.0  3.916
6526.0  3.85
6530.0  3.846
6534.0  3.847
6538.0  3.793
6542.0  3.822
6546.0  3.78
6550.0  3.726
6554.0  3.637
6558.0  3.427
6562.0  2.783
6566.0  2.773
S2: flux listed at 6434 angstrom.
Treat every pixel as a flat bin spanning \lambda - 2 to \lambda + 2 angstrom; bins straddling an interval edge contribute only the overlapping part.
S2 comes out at 3.97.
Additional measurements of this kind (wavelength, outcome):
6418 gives 3.906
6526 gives 3.85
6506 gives 3.902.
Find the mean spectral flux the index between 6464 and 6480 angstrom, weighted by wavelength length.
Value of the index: 3.9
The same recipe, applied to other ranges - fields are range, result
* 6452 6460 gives 3.92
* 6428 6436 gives 3.96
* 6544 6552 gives 3.75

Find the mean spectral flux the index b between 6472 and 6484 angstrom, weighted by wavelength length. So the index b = 3.9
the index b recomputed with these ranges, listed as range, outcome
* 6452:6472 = 3.89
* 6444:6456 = 3.92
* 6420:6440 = 3.94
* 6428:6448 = 3.91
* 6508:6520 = 3.82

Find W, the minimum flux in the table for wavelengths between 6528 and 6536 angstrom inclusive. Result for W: 3.846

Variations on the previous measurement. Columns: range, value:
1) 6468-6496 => 3.697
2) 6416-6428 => 3.906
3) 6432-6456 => 3.852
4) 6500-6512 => 3.833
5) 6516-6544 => 3.793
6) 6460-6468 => 3.861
